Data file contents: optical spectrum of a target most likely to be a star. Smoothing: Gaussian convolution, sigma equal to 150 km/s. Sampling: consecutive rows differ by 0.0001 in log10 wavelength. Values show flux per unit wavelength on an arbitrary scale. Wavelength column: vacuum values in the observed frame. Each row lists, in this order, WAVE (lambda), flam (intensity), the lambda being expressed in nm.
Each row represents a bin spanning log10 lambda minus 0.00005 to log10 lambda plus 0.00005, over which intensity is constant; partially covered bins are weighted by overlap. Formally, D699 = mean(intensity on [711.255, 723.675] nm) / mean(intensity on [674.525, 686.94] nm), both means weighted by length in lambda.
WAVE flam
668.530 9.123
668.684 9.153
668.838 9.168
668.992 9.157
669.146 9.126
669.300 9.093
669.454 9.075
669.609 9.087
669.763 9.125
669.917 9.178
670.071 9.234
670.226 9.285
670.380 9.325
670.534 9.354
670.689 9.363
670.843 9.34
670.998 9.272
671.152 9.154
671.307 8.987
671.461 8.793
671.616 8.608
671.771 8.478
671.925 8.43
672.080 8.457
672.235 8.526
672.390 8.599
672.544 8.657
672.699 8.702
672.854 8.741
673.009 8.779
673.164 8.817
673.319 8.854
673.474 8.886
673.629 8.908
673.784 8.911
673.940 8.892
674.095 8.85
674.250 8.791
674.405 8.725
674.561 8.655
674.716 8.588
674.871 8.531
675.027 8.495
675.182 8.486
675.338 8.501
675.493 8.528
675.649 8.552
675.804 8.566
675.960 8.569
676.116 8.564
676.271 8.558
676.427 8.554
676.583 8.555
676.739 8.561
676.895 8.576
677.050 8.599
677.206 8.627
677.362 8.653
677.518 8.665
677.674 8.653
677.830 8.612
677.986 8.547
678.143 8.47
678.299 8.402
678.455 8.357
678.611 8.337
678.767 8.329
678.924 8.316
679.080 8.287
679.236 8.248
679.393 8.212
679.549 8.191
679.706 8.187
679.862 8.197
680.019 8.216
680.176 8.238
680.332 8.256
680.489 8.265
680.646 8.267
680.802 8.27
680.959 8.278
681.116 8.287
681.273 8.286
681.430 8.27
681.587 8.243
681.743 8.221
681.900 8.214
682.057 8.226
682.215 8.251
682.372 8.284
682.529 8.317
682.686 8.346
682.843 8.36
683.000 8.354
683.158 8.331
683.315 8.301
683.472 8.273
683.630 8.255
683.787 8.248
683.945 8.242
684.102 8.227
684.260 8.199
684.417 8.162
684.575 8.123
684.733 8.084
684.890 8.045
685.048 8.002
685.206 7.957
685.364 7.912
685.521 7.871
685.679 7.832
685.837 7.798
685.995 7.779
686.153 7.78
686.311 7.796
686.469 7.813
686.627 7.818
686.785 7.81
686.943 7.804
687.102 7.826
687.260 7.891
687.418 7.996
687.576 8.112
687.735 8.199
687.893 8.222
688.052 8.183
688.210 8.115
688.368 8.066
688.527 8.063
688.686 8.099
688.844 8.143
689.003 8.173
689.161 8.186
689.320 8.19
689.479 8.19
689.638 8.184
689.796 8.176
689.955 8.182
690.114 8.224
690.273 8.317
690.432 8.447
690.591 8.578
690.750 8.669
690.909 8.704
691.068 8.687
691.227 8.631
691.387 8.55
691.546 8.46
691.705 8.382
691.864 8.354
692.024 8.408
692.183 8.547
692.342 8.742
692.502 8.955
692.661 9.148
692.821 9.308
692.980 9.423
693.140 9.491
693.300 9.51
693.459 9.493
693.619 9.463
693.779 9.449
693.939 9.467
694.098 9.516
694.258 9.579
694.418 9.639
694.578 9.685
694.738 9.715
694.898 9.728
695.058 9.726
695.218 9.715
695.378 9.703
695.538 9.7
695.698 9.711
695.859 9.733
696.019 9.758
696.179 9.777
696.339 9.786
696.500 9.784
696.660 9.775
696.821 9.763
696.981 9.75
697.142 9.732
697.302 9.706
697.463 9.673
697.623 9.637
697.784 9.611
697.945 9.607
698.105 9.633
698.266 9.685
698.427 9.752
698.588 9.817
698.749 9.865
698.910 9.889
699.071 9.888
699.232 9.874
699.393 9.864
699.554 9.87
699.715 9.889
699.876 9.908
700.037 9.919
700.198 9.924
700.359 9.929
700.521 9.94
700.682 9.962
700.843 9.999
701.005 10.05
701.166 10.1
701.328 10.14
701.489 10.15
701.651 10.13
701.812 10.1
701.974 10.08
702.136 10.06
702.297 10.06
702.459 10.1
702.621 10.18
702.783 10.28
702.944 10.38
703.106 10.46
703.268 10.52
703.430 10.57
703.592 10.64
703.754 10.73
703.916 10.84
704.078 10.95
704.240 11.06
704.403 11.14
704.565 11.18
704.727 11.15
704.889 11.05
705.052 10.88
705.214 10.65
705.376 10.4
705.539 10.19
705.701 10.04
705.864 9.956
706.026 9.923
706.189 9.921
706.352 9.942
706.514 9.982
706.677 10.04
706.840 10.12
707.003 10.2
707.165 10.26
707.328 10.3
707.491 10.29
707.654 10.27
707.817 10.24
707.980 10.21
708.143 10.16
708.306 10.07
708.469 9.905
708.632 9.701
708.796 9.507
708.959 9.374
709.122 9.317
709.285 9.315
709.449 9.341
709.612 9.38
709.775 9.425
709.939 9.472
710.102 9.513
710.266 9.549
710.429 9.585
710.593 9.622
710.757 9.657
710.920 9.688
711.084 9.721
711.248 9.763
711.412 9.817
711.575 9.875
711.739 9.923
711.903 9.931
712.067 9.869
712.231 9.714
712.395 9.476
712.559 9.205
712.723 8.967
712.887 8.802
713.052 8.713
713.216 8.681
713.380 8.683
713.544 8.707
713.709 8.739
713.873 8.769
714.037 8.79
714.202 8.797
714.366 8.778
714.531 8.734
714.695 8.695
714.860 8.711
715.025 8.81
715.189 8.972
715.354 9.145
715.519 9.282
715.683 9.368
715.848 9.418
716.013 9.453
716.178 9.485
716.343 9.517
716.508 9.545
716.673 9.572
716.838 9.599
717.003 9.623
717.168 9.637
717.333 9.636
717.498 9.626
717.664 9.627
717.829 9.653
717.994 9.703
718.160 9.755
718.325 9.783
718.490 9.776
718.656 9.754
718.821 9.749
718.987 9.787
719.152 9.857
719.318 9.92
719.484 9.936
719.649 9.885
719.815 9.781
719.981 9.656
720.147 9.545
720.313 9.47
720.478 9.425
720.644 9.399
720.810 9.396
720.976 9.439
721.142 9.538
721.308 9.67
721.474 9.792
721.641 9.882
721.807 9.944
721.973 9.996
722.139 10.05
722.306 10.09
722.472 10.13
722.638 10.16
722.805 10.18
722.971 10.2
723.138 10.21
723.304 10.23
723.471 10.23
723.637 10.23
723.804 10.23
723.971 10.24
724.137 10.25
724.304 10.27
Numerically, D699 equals 1.2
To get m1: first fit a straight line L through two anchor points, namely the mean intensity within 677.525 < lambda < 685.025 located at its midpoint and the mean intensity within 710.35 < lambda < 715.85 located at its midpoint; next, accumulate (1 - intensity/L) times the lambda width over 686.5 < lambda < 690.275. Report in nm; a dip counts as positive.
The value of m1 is 0.18 nm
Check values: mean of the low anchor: 8.28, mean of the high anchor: 9.21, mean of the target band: 8.08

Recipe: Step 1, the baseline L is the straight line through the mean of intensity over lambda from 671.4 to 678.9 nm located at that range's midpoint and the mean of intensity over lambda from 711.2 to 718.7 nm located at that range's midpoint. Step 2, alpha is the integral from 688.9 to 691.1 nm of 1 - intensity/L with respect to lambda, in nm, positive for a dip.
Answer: 0.132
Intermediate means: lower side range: 8.61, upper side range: 9.32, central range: 8.34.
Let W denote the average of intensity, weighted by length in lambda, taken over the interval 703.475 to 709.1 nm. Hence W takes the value 10.3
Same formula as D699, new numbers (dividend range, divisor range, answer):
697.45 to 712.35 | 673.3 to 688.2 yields 1.21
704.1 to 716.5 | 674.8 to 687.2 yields 1.17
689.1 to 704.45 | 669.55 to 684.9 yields 1.12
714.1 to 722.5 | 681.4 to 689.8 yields 1.18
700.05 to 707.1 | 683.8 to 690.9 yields 1.28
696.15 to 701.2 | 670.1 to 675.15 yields 1.11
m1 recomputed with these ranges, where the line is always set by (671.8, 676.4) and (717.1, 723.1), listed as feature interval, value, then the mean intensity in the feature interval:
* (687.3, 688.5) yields 0.117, 8.12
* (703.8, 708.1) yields -0.455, 10.4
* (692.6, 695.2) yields -0.111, 9.53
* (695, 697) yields -0.121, 9.75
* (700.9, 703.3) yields -0.216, 10.2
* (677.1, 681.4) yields 0.208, 8.36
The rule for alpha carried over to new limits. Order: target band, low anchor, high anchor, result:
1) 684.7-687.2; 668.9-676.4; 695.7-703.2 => 0.40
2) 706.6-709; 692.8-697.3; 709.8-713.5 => -0.14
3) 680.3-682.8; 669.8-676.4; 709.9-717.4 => 0.18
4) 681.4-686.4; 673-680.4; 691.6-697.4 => 0.43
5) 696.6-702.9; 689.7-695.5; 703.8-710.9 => -0.24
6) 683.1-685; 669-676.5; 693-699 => 0.21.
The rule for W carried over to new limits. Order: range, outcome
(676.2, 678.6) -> 8.55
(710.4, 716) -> 9.22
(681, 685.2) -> 8.23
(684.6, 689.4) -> 7.99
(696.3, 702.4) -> 9.88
